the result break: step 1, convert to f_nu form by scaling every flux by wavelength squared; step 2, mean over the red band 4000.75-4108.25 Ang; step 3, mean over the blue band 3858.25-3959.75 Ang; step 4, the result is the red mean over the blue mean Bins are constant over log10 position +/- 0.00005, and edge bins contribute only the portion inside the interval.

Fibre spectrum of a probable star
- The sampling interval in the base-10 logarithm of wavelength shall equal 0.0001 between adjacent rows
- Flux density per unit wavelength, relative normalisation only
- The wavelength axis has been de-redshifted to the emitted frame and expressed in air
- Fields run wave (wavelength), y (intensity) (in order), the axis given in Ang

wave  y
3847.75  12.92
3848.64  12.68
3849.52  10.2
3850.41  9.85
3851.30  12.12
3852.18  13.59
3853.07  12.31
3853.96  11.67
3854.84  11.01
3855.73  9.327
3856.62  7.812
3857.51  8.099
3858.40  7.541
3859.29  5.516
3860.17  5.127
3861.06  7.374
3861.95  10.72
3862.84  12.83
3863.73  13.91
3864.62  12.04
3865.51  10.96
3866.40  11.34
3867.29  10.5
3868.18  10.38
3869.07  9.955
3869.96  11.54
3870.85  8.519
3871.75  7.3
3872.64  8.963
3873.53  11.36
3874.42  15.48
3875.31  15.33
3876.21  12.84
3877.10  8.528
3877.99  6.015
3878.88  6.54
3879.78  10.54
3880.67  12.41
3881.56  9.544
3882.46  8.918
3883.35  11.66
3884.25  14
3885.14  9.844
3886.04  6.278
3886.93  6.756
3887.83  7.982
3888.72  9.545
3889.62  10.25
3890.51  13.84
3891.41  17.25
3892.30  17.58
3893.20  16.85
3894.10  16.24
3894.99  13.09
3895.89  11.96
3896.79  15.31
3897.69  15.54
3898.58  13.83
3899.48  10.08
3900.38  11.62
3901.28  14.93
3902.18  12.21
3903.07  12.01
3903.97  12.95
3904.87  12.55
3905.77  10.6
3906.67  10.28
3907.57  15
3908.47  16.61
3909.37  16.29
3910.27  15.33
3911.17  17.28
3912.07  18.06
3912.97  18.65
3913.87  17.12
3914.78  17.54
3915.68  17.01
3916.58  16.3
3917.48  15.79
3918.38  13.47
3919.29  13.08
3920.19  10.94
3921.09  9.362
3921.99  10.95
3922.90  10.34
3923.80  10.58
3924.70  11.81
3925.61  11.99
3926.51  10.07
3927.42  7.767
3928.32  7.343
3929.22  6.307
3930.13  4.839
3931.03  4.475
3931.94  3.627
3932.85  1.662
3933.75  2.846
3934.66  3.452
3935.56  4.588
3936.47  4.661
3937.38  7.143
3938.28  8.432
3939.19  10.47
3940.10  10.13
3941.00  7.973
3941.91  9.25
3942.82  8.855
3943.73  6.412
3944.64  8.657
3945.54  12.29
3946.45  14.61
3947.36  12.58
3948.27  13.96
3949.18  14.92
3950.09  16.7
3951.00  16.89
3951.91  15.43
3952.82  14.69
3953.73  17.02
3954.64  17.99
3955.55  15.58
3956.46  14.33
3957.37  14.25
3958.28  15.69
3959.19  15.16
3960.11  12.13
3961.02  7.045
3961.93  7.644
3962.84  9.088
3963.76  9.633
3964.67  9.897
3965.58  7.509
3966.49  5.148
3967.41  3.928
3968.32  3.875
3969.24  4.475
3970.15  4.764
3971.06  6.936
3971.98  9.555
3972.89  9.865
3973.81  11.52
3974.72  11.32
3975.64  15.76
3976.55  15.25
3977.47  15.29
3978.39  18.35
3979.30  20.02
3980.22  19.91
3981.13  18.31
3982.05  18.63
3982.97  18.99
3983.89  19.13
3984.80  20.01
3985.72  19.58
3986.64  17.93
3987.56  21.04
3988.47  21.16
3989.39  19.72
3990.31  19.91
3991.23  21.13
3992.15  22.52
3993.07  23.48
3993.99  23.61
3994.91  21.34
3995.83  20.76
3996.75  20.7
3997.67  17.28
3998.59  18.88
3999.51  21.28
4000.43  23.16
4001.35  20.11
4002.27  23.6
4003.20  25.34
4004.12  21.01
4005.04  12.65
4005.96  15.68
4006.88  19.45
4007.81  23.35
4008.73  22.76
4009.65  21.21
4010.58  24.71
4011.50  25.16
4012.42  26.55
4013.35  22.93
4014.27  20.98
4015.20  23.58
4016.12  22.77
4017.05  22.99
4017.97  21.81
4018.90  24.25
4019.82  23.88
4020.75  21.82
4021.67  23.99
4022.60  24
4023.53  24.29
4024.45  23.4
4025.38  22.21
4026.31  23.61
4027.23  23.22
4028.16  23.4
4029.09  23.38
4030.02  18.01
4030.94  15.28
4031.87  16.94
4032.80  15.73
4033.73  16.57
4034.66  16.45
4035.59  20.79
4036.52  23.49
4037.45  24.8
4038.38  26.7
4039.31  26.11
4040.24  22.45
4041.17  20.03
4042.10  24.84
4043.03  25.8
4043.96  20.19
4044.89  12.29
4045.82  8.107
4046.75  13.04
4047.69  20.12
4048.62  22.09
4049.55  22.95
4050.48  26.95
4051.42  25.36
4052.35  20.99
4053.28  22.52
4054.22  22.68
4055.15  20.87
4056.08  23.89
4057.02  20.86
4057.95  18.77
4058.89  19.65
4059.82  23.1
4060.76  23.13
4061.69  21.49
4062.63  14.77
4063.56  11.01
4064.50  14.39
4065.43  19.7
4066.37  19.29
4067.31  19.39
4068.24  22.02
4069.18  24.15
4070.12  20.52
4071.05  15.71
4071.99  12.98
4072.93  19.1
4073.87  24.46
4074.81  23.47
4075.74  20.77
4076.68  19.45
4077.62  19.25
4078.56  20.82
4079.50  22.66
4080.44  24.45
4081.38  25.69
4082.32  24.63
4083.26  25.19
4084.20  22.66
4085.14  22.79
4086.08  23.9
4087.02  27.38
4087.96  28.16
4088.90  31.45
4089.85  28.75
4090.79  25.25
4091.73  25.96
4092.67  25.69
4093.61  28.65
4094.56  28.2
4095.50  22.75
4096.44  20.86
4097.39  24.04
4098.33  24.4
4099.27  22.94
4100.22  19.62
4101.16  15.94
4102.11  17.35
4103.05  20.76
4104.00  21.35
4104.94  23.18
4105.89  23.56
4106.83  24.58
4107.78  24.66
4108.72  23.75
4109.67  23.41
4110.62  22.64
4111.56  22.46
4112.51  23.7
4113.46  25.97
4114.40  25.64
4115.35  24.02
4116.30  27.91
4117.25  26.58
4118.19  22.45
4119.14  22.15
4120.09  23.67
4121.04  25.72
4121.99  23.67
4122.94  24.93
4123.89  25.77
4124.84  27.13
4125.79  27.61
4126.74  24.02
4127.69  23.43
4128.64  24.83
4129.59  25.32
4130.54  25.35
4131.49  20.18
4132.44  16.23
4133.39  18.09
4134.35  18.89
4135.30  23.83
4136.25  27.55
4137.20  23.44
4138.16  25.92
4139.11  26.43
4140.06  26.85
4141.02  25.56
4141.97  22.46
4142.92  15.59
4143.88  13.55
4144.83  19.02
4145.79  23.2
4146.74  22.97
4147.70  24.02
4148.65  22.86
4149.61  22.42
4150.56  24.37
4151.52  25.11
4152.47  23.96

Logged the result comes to 2.04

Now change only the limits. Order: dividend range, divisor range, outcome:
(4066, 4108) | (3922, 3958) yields 2.42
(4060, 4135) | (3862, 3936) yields 2.20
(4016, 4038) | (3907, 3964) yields 1.95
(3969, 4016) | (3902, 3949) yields 1.80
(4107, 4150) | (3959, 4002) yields 1.63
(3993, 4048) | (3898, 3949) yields 2.02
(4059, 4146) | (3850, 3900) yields 2.32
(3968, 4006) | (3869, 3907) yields 1.59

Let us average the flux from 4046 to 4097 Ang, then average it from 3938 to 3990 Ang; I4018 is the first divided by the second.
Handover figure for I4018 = 1.7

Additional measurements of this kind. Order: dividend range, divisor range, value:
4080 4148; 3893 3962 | 1.98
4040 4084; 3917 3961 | 1.93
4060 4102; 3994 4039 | 1.03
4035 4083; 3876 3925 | 1.63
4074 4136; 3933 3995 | 1.80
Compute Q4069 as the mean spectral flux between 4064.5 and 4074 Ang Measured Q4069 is 19.3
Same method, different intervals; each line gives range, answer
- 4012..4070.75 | 21.1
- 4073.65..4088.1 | 23.4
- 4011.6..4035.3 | 21.7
